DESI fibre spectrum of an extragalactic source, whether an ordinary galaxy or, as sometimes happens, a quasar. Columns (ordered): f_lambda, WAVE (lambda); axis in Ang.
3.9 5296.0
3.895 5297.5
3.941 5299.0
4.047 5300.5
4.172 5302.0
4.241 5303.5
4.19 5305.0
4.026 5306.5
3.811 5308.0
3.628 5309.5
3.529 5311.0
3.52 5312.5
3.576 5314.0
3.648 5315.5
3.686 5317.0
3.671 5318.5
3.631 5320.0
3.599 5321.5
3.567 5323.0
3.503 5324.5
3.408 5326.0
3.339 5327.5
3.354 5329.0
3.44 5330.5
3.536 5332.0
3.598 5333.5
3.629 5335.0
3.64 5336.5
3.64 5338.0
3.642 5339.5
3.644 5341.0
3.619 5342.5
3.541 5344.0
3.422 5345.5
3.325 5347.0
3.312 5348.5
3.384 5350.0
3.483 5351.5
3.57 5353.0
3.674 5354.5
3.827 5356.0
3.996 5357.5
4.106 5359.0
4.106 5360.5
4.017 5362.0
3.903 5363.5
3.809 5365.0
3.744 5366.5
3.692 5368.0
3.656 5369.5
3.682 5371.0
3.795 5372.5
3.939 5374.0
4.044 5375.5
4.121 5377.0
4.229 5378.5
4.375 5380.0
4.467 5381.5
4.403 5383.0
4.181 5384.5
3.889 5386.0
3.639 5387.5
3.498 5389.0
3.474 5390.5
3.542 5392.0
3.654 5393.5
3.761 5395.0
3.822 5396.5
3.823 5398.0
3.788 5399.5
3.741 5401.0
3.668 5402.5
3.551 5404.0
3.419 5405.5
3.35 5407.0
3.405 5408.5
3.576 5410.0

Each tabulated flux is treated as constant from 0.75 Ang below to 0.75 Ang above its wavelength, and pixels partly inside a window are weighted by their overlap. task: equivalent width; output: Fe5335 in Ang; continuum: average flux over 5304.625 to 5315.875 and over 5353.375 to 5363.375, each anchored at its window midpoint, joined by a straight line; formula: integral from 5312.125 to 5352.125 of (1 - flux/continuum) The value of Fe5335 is 3.0 Ang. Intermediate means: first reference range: 3.73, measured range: 3.53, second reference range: 3.94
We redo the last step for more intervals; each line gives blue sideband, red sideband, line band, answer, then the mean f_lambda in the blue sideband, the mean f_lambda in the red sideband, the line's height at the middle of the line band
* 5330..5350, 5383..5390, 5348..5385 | -1.8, 3.53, 3.85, 3.72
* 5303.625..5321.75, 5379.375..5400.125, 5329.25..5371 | 1.5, 3.73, 3.88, 3.8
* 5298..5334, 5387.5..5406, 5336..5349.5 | 0.6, 3.7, 3.65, 3.68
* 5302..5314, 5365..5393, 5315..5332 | 1.5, 3.85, 3.9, 3.86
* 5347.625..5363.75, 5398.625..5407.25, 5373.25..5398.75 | -1.9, 3.75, 3.6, 3.66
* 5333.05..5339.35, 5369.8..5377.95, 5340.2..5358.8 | 0.7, 3.63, 3.91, 3.73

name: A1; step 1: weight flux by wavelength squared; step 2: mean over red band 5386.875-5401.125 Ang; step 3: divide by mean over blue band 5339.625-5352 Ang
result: 1.1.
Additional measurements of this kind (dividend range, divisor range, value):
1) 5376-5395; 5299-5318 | 1.06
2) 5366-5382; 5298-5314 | 1.05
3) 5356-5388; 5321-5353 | 1.15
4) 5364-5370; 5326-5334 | 1.10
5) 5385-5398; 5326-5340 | 1.07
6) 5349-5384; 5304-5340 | 1.10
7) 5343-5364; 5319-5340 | 1.05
